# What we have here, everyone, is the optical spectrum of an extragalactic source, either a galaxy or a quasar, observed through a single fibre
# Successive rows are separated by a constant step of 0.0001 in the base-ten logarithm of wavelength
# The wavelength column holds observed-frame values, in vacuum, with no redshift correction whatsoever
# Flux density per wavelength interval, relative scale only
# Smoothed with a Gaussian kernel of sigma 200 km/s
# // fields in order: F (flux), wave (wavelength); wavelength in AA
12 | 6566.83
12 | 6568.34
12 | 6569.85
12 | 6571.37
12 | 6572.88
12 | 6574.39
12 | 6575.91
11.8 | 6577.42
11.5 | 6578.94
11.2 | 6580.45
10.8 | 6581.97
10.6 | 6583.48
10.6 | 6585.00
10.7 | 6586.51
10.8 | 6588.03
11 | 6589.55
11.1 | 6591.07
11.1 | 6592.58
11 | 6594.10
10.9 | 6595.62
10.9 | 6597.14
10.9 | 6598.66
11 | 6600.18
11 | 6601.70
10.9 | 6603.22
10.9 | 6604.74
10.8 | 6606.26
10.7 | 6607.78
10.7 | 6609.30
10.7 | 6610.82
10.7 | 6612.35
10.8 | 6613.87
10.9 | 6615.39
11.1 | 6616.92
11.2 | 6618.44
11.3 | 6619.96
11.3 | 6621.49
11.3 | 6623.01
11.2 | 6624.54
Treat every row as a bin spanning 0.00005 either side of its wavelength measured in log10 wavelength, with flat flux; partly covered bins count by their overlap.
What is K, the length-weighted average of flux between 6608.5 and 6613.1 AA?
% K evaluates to 10.7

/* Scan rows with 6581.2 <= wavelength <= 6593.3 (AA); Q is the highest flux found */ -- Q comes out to 11.1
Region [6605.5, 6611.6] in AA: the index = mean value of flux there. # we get 10.7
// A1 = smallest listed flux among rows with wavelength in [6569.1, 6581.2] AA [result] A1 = 11.2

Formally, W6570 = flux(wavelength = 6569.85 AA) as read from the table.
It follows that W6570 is 12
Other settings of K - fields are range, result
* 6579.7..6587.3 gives 10.8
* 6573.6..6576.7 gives 12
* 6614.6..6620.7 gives 11.1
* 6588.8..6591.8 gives 11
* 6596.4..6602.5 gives 10.9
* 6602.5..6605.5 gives 10.9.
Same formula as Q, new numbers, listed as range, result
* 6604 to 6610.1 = 10.9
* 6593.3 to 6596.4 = 11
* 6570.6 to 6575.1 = 12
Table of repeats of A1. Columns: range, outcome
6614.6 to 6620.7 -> 10.9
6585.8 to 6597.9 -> 10.7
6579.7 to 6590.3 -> 10.6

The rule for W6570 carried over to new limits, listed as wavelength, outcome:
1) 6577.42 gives 11.8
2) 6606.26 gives 10.8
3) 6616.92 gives 11.1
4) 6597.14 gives 10.9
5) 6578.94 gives 11.5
